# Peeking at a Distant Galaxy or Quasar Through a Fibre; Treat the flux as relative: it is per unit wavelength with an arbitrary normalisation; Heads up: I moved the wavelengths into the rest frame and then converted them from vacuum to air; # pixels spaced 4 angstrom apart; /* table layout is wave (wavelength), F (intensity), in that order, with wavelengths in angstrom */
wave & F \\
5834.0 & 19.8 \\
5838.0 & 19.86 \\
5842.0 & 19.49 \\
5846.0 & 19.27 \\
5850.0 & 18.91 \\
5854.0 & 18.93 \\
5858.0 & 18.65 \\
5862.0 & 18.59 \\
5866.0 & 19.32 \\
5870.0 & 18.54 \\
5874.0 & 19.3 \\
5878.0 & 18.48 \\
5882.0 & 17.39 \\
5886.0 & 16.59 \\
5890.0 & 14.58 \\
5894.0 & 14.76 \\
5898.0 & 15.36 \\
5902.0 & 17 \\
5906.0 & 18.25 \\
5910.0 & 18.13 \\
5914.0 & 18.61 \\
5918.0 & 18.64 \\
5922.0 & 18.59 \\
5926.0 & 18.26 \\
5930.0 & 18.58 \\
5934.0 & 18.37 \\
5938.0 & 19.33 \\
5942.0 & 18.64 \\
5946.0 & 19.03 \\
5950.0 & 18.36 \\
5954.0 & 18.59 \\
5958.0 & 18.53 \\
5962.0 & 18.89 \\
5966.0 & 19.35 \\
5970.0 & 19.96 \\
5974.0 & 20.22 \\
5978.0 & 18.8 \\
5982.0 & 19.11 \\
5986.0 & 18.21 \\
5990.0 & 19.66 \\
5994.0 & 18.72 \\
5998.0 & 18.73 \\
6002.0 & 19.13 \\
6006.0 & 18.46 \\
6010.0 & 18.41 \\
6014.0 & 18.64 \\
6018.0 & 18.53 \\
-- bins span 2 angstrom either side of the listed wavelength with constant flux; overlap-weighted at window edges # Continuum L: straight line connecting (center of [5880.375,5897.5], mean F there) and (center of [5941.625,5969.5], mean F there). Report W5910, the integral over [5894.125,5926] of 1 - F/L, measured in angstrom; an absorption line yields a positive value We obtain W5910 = -1.7 angstrom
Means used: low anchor 15.8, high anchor 18.8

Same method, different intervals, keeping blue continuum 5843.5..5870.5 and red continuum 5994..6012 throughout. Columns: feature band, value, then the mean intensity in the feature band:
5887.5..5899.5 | 2.5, 15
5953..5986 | -0.7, 19.1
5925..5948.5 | 0.1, 18.7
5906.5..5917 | 0.3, 18.4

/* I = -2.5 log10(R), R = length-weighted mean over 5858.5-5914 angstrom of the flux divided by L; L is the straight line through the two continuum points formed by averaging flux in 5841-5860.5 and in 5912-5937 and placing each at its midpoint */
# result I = 0.08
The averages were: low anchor 19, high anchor 18.5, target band 17.5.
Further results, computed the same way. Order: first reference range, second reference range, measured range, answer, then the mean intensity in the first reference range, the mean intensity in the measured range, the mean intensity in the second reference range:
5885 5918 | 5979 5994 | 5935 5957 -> -0.05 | 16.8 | 18.8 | 18.9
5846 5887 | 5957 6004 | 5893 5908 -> 0.14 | 18.6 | 16.4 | 19.1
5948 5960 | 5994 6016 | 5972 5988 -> -0.03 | 18.5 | 19.1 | 18.7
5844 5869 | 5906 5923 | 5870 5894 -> 0.09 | 18.9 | 17.2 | 18.5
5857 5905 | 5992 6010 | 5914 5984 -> -0.04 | 17.4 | 18.9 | 18.7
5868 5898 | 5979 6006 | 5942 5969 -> -0.03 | 17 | 18.8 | 18.9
